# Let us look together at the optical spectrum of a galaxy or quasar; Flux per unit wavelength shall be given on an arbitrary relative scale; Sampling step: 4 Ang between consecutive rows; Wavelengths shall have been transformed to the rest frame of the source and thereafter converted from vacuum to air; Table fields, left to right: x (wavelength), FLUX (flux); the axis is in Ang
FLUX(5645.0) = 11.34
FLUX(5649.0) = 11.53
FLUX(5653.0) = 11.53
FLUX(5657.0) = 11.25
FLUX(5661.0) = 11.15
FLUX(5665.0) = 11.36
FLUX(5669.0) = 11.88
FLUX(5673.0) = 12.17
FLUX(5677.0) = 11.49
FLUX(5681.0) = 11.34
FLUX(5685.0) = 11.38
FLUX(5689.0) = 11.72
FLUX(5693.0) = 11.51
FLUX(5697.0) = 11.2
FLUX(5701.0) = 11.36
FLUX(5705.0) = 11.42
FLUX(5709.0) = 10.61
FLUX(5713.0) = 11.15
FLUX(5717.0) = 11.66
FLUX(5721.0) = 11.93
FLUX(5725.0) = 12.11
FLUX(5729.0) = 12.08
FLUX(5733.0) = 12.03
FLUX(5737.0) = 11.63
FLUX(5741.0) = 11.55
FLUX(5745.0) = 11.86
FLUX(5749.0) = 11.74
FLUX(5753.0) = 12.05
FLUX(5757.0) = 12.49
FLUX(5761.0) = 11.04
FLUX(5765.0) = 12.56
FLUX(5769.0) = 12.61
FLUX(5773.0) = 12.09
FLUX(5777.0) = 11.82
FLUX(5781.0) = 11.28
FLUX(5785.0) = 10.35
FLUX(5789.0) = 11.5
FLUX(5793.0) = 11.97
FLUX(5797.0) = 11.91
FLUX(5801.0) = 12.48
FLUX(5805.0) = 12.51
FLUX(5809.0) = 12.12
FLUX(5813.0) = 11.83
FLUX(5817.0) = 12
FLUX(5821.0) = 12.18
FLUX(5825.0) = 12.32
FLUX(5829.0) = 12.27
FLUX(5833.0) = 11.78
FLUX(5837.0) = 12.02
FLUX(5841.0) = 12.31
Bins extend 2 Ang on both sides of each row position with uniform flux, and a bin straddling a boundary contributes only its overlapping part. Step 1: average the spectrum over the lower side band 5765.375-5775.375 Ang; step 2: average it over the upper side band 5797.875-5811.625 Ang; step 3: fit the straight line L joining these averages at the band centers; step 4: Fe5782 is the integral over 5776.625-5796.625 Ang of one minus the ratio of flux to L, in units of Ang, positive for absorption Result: 1.5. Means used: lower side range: 12.4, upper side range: 12.3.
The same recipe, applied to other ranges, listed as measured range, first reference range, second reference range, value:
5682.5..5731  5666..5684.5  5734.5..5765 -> 0.9 Ang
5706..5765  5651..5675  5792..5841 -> 0.5 Ang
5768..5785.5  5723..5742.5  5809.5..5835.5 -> 0.4 Ang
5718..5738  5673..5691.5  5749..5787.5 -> -0.5 Ang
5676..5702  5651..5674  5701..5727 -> 0.2 Ang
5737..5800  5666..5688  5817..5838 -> 0.7 Ang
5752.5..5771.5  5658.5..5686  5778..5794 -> -1.4 Ang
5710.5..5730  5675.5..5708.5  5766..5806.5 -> -0.4 Ang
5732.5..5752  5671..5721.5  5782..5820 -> -0.2 Ang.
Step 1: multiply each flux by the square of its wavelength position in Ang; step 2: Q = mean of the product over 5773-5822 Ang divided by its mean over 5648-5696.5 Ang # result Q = 1.07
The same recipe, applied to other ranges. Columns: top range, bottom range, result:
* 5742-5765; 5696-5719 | 1.08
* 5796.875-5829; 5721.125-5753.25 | 1.05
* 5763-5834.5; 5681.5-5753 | 1.06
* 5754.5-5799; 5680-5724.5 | 1.06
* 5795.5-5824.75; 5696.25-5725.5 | 1.10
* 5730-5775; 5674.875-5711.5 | 1.08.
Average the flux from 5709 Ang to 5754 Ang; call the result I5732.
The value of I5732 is 11.7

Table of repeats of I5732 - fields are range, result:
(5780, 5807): 11.7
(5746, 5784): 11.9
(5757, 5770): 12.1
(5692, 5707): 11.4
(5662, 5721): 11.5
